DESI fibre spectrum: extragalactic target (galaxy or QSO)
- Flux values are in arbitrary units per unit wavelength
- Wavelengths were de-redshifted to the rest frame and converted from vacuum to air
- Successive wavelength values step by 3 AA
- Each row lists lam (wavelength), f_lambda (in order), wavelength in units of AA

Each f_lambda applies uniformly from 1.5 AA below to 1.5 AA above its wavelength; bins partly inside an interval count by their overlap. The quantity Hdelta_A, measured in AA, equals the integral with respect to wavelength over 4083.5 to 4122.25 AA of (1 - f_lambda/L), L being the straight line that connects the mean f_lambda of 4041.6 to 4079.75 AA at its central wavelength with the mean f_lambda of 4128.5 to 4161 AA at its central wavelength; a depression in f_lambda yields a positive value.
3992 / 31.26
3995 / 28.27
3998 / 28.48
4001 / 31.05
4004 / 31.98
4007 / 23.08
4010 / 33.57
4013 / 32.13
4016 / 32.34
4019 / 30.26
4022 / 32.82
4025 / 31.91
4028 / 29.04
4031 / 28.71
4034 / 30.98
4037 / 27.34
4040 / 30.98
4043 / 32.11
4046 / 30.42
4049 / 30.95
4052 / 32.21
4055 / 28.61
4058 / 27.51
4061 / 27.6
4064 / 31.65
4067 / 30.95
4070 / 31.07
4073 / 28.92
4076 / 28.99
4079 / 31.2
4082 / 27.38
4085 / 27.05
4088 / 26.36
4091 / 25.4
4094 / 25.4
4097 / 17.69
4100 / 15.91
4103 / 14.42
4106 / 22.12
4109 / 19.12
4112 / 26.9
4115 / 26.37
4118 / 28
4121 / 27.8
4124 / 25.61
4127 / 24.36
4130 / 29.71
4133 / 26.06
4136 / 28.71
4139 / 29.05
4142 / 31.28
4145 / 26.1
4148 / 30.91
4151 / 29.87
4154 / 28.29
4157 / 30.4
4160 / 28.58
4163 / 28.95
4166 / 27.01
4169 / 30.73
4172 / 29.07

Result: 8.3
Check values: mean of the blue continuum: 30.1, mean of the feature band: 23.2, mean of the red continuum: 29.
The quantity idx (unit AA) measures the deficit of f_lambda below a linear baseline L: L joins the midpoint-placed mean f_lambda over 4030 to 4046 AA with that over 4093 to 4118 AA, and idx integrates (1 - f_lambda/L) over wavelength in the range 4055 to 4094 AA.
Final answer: -5.0 AA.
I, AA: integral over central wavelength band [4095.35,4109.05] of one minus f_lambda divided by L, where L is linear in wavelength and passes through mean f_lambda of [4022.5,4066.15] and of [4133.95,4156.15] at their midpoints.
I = 5.4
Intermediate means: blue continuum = 30.1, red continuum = 29.1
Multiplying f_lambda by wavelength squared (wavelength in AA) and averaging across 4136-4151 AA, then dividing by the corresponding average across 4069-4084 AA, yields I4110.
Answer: 1.03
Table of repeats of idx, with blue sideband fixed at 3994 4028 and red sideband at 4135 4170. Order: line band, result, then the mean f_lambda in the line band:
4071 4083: 0.2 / 29.3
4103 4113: 2.8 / 21.3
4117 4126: 0.8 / 26.9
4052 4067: 0.3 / 29.4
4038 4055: -0.5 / 31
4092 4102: 3.4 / 19.7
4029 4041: 0.3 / 29.4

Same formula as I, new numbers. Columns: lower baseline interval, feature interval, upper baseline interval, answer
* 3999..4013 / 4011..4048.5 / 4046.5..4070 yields -0.9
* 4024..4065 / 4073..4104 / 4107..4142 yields 4.2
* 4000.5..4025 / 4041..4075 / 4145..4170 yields 0.2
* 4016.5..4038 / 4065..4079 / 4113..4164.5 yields -0.3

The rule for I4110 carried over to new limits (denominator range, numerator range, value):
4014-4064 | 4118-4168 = 0.98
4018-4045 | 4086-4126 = 0.79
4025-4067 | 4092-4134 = 0.81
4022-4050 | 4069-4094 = 0.94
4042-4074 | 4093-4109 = 0.64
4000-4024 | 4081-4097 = 0.86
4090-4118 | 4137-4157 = 1.38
